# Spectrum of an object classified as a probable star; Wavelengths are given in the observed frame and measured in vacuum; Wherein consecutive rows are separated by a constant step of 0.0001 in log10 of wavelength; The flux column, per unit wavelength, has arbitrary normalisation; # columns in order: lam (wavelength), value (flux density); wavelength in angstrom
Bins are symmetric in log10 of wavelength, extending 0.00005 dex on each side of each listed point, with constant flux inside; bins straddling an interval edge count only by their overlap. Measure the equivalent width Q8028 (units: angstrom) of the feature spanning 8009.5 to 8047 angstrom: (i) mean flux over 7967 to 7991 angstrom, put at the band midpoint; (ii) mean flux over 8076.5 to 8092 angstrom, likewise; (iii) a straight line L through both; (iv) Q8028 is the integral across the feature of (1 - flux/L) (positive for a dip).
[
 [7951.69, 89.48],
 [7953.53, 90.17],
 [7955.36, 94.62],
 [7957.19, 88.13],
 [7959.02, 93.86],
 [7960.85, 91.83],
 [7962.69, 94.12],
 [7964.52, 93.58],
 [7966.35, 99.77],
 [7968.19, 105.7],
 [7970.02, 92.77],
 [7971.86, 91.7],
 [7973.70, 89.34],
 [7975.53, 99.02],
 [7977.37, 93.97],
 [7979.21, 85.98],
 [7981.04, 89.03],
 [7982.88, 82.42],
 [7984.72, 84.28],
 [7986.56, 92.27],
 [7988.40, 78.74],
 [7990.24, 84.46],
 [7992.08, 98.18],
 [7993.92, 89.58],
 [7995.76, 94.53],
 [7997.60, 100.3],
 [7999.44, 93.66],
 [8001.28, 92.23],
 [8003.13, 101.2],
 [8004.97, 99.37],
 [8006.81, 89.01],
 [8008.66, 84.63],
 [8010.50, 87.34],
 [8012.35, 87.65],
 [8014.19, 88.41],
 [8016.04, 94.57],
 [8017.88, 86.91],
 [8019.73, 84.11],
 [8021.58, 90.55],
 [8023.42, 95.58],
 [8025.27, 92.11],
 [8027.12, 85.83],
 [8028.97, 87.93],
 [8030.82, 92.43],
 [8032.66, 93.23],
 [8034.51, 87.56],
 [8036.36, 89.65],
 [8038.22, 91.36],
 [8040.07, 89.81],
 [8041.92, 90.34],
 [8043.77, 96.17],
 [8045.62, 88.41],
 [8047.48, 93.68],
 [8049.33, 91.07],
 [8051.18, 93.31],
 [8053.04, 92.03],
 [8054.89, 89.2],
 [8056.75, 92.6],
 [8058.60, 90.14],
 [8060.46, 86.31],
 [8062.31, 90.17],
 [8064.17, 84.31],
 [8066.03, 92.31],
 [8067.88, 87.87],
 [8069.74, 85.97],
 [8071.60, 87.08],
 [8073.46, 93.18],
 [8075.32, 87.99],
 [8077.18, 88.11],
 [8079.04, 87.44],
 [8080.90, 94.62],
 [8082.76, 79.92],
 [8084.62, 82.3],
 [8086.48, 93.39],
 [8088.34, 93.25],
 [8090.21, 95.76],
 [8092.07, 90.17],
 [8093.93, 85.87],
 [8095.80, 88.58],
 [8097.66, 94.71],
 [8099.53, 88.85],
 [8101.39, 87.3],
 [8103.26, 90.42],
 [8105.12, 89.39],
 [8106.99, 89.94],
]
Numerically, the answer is -0.11 angstrom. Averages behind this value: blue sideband 90.1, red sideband 89.4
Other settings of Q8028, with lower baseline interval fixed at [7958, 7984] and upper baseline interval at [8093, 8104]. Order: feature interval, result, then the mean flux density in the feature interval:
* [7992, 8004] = -0.4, 95.5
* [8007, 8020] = 0.5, 87.9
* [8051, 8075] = 0.2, 89.4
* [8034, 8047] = 0.0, 90.6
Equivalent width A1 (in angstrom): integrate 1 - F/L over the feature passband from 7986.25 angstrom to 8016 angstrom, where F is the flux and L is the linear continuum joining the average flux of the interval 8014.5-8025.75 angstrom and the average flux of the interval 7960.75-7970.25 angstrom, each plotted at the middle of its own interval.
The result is 0.4 angstrom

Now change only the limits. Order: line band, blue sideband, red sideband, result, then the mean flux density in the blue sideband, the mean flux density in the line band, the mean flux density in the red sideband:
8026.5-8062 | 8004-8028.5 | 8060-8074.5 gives -0.6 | 89.7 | 90.6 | 88.5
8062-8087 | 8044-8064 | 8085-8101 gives 0.7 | 90.6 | 88.1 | 90.9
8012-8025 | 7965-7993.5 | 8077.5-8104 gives 0.1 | 91.2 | 89.9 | 89.4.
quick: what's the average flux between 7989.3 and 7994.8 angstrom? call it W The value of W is 90.7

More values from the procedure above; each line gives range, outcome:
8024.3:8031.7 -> 89.5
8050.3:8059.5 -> 91.4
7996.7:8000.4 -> 97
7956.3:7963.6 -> 92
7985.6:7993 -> 88.4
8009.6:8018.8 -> 89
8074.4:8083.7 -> 87.6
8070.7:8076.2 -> 89.4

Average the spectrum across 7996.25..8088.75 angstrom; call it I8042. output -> 90.3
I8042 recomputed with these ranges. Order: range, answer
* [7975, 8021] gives 90.4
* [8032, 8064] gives 90.7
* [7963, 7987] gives 92.3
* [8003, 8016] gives 90.7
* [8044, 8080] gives 89.7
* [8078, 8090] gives 88.9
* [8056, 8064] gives 89.3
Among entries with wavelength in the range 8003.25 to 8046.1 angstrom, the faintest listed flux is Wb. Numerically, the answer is 84.11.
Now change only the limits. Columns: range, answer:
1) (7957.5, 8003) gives 78.74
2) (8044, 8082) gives 84.31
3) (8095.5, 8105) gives 87.3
